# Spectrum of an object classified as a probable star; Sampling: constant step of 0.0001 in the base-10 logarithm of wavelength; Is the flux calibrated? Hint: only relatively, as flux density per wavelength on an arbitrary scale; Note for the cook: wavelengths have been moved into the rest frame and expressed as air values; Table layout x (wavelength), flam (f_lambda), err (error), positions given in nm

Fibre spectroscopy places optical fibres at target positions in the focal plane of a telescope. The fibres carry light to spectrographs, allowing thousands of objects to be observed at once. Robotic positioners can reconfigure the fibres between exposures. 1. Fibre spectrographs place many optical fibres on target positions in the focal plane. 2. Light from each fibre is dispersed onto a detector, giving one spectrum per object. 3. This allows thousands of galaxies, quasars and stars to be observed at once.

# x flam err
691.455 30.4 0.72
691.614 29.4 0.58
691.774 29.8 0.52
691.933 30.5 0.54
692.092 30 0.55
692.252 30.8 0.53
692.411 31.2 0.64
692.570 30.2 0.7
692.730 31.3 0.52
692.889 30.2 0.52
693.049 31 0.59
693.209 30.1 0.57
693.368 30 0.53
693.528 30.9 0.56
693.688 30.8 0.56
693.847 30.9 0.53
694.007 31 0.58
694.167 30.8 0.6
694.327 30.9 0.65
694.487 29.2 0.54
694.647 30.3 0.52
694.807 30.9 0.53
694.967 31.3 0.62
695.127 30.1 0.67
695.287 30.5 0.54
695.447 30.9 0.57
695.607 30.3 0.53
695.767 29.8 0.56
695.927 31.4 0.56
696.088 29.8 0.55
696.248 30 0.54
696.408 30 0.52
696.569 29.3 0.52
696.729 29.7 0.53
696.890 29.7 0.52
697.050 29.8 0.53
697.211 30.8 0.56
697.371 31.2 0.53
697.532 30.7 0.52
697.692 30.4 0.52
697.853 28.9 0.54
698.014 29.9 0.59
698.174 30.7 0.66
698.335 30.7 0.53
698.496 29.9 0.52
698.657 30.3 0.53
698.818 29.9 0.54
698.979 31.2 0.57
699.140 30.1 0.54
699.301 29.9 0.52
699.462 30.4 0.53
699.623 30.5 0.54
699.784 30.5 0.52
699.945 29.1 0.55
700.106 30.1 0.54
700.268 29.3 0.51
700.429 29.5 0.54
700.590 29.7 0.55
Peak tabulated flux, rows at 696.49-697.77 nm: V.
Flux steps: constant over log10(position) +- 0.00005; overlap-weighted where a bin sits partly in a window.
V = 31.2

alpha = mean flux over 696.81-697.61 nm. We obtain 30.4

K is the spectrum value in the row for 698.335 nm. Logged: 30.7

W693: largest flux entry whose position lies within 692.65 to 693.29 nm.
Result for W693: 31.3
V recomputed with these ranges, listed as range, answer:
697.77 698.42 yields 30.7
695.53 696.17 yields 31.4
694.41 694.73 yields 30.3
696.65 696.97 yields 29.7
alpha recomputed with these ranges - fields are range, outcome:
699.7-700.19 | 29.9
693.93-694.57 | 30.4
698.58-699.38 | 30.3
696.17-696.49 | 30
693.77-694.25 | 30.9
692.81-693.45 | 30.3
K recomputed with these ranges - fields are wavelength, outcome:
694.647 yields 30.3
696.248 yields 30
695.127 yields 30.1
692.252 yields 30.8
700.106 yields 30.1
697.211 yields 30.8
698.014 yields 29.9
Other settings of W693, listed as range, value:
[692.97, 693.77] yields 31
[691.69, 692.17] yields 30.5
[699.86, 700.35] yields 30.1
